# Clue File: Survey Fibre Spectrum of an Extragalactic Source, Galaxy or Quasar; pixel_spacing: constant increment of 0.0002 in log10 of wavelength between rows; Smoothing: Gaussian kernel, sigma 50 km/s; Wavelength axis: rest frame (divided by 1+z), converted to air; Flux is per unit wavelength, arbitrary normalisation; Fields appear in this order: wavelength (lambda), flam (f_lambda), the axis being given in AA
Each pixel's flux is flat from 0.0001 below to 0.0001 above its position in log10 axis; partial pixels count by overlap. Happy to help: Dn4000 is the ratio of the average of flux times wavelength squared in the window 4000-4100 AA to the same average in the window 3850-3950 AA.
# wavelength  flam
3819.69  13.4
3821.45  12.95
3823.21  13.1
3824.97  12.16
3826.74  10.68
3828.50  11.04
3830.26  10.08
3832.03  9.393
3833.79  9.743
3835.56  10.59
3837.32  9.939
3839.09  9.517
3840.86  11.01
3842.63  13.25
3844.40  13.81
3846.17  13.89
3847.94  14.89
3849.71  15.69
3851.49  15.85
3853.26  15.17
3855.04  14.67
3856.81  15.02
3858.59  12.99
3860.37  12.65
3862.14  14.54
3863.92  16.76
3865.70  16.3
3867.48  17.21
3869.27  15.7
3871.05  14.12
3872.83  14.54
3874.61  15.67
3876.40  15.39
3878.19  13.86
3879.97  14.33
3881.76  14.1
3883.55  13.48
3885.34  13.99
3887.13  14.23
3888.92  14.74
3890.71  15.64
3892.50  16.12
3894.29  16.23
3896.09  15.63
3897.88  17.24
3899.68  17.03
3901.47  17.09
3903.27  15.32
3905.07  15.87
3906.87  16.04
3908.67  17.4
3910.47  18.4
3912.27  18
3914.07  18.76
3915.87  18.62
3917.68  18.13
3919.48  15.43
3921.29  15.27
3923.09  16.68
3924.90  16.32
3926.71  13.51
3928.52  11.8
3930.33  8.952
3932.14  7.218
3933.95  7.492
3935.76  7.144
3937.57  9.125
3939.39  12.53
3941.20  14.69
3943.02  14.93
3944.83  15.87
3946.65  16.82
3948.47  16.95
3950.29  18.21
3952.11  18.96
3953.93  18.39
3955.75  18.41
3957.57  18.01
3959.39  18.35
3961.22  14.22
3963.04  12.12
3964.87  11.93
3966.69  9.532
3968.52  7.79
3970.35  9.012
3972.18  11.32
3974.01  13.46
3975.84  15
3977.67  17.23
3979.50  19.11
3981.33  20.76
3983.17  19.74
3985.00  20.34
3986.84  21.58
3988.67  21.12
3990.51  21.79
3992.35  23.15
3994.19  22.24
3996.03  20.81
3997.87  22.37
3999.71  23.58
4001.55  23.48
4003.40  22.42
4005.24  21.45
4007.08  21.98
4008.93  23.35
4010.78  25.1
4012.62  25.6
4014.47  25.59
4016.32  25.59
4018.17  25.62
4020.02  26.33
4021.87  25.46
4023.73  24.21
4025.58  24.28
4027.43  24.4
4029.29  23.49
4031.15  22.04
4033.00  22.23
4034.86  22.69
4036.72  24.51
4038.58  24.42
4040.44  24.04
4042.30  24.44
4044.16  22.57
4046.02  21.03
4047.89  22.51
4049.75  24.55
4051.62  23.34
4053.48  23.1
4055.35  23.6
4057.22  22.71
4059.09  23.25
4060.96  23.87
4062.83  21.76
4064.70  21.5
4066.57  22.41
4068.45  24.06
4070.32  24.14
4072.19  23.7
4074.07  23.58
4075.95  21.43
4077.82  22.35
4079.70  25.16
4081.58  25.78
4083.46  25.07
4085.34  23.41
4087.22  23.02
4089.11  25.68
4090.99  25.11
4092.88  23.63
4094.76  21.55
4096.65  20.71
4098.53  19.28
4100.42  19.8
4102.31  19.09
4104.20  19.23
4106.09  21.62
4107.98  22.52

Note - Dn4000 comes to 1.70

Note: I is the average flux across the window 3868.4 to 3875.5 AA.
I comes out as 15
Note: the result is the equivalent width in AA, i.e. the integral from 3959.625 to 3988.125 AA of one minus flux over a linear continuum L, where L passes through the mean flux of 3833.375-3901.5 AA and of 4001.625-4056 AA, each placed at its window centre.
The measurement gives 7.78 AA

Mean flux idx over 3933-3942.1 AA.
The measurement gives 10.2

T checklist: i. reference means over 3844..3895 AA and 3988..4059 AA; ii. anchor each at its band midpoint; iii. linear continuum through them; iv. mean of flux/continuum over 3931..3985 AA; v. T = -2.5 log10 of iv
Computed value 0.35 mag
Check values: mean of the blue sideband 14.9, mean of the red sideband 23.5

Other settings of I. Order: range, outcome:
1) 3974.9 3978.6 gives 16.1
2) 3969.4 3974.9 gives 11.2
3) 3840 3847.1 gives 13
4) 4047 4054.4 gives 23.4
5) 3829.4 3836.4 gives 9.94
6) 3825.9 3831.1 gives 10.6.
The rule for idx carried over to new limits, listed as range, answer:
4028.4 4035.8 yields 22.6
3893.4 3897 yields 15.9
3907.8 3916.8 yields 18.2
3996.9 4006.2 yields 22.7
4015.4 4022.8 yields 25.7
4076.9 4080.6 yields 23.7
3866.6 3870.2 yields 16.4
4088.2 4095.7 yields 24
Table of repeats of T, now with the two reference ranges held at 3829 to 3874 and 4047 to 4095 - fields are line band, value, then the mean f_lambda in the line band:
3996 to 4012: -0.12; 22.9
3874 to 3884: 0.02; 14.5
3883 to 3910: -0.02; 15.8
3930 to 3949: 0.42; 12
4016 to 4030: -0.17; 24.9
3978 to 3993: -0.06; 20.8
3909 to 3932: 0.07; 15.6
